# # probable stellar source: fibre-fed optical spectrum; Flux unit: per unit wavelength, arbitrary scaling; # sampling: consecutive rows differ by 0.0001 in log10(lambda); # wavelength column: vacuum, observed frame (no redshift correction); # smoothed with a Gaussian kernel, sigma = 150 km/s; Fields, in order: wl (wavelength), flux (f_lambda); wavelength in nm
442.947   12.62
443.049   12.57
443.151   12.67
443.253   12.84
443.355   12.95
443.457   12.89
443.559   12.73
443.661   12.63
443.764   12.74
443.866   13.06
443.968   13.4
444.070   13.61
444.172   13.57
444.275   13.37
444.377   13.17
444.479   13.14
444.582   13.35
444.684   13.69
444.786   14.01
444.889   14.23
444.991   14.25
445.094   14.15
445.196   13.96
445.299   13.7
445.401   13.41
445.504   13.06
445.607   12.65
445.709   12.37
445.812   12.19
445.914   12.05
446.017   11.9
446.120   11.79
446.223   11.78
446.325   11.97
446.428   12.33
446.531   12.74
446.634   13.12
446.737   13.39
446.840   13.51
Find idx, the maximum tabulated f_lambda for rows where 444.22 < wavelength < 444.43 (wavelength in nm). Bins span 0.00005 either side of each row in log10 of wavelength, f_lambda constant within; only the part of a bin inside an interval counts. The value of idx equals 13.37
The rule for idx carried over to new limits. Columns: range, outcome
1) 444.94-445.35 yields 14.25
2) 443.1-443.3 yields 12.84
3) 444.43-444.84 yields 14.01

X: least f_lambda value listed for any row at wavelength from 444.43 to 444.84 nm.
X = 13.14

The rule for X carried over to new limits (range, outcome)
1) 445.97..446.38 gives 11.78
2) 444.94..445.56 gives 13.06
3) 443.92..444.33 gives 13.37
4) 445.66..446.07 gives 11.9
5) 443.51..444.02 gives 12.63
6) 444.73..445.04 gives 14.01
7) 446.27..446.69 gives 11.97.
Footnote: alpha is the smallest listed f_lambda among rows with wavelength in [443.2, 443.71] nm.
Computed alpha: 12.63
